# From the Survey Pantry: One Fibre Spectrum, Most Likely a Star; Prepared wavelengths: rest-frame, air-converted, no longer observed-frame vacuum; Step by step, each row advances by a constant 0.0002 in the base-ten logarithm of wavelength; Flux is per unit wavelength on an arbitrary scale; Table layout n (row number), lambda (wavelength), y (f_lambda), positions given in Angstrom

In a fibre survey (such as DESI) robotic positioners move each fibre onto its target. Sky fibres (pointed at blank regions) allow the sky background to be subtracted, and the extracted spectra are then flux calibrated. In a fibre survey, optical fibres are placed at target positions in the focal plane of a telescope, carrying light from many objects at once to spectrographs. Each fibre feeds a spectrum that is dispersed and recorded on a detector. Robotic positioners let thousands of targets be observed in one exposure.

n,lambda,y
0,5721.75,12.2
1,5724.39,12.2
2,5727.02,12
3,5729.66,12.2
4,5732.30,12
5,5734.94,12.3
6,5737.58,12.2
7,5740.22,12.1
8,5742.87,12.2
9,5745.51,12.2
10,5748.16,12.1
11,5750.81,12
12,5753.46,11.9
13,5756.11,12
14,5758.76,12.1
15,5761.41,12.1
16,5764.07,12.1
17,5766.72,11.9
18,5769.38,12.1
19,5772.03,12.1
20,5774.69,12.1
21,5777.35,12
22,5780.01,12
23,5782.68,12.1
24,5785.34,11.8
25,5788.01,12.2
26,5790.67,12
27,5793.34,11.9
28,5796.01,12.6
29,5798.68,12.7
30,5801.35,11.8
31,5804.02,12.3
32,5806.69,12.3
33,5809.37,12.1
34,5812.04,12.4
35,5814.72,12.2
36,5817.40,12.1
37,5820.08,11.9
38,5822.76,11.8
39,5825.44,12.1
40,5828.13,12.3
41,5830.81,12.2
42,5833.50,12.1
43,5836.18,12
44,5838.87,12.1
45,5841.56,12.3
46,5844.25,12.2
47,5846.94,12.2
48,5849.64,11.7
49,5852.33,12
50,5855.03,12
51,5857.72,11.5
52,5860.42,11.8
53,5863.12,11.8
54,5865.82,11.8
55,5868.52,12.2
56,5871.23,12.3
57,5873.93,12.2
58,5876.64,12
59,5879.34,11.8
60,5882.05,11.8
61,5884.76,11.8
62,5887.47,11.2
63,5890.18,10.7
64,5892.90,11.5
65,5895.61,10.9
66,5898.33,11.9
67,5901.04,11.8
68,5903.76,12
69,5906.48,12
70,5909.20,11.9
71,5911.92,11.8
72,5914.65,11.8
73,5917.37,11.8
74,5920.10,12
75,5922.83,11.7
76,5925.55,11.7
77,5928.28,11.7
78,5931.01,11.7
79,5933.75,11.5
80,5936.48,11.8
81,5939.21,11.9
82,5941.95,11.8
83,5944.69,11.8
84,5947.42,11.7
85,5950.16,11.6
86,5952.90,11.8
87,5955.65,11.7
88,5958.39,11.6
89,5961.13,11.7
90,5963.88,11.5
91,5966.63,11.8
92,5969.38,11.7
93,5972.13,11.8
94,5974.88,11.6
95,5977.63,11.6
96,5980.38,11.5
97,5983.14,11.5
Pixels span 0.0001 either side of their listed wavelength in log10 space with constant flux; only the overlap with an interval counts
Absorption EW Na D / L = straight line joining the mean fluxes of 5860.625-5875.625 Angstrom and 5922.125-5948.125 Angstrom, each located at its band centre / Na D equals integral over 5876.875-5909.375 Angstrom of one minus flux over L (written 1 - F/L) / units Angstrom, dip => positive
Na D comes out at 0.8 Angstrom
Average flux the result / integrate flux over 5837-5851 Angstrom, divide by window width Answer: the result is 12.1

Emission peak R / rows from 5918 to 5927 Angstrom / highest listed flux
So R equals 12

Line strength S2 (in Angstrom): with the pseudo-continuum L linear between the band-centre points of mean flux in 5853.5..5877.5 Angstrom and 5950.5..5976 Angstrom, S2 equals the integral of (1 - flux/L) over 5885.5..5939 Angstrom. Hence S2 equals 0.74 Angstrom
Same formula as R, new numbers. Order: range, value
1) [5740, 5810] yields 12.7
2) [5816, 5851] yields 12.3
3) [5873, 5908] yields 12.2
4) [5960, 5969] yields 11.8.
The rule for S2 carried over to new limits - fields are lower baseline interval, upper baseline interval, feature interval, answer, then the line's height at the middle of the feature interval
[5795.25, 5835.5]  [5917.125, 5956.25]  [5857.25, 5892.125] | 0.6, 12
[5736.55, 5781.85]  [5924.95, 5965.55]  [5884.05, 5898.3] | 0.7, 11.8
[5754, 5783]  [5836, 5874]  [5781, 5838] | -0.5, 12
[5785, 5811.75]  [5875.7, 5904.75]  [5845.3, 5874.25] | -0.4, 11.8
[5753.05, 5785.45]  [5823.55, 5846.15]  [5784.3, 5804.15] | -0.1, 12.1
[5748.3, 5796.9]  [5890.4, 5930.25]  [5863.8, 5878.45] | -0.3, 11.8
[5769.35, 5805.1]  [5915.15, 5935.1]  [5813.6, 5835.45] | -0.1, 12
